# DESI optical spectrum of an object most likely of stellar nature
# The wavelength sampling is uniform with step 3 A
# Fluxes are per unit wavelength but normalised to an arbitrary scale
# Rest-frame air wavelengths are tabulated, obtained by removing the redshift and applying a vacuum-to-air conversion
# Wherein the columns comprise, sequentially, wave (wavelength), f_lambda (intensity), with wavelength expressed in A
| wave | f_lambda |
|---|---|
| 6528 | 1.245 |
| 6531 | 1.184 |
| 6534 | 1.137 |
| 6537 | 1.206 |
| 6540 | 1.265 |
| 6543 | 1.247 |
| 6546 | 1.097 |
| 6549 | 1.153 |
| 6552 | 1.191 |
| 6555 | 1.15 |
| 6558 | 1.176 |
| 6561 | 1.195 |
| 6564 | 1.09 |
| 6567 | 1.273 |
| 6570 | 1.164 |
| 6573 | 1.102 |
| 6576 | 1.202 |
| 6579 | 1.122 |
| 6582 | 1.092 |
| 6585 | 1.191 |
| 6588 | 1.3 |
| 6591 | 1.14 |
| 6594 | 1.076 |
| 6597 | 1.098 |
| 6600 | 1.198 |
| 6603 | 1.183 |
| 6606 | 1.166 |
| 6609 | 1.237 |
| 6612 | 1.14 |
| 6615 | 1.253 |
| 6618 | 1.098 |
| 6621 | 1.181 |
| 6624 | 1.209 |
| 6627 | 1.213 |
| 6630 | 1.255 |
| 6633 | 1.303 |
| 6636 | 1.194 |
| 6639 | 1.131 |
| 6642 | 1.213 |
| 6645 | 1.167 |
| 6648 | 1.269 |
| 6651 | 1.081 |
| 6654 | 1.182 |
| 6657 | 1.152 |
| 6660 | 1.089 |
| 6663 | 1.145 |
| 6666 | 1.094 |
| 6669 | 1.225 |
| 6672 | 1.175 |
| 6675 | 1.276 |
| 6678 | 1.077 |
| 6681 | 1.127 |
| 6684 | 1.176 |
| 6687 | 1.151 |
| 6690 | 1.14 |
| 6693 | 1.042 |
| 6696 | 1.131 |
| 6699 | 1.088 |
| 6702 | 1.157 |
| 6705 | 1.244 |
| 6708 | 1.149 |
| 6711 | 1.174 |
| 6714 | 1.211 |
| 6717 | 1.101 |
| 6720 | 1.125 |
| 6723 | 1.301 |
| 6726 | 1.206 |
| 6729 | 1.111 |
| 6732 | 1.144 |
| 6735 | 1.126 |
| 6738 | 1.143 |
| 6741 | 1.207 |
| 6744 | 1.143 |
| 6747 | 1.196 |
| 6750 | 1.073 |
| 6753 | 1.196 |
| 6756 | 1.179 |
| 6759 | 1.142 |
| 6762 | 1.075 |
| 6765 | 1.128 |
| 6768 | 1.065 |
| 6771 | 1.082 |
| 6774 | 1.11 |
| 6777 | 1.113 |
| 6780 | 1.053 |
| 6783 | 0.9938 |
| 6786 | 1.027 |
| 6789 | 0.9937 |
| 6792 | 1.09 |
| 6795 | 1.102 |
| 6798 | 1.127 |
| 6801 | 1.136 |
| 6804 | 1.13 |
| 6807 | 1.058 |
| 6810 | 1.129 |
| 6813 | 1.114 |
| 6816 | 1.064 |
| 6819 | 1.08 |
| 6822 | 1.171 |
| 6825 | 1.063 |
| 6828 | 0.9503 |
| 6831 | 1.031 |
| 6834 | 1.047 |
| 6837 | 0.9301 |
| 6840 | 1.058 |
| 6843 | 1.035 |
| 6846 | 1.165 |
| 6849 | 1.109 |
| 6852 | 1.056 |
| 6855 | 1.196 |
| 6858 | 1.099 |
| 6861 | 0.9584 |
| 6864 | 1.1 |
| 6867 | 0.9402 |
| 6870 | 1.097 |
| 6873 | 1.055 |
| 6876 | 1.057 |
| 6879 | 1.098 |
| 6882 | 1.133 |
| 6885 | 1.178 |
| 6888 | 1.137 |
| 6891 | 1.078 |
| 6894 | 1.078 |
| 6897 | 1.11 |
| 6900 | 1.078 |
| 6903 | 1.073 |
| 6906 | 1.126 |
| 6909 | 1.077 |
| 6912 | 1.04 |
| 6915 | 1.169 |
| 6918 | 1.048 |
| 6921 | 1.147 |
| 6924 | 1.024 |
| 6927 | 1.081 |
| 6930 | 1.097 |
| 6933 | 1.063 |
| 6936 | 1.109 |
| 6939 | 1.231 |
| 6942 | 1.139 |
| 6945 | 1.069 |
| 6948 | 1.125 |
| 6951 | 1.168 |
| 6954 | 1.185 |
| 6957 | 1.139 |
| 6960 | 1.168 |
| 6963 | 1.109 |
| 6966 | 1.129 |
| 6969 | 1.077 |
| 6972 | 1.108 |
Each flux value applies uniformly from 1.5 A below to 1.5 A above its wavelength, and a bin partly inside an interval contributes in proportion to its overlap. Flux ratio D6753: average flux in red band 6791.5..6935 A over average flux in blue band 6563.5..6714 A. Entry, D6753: 0.93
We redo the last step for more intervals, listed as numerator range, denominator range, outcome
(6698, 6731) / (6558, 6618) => 1.00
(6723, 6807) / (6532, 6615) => 0.95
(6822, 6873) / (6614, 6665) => 0.89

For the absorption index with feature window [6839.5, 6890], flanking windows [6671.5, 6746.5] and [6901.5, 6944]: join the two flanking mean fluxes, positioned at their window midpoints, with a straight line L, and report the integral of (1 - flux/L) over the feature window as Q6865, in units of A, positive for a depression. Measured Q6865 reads 1.3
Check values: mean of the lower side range 1.16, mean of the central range 1.09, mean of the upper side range 1.1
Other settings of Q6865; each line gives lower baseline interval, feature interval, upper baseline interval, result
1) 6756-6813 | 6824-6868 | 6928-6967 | 2.21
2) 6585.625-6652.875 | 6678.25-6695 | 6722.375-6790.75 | 0.44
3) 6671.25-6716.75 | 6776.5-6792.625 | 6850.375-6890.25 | 1.15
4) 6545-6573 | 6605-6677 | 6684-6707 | -2.26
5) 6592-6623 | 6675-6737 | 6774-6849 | -1.86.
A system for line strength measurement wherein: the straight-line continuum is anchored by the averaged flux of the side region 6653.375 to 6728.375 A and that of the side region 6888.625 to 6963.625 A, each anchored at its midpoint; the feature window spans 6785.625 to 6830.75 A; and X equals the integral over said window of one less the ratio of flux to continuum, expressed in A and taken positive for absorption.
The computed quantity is 2.0 A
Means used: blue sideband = 1.16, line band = 1.08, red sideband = 1.11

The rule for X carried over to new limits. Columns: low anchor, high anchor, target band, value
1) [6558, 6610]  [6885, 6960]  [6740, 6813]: 1.9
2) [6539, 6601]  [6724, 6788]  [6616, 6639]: -1.0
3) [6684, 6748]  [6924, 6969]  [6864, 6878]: 1.1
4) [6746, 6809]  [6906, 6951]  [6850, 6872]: 0.7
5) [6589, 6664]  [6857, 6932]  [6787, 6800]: 0.5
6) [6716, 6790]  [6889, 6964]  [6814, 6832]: 0.9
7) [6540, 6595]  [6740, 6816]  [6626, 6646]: -1.1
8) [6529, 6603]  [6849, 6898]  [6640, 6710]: -0.9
